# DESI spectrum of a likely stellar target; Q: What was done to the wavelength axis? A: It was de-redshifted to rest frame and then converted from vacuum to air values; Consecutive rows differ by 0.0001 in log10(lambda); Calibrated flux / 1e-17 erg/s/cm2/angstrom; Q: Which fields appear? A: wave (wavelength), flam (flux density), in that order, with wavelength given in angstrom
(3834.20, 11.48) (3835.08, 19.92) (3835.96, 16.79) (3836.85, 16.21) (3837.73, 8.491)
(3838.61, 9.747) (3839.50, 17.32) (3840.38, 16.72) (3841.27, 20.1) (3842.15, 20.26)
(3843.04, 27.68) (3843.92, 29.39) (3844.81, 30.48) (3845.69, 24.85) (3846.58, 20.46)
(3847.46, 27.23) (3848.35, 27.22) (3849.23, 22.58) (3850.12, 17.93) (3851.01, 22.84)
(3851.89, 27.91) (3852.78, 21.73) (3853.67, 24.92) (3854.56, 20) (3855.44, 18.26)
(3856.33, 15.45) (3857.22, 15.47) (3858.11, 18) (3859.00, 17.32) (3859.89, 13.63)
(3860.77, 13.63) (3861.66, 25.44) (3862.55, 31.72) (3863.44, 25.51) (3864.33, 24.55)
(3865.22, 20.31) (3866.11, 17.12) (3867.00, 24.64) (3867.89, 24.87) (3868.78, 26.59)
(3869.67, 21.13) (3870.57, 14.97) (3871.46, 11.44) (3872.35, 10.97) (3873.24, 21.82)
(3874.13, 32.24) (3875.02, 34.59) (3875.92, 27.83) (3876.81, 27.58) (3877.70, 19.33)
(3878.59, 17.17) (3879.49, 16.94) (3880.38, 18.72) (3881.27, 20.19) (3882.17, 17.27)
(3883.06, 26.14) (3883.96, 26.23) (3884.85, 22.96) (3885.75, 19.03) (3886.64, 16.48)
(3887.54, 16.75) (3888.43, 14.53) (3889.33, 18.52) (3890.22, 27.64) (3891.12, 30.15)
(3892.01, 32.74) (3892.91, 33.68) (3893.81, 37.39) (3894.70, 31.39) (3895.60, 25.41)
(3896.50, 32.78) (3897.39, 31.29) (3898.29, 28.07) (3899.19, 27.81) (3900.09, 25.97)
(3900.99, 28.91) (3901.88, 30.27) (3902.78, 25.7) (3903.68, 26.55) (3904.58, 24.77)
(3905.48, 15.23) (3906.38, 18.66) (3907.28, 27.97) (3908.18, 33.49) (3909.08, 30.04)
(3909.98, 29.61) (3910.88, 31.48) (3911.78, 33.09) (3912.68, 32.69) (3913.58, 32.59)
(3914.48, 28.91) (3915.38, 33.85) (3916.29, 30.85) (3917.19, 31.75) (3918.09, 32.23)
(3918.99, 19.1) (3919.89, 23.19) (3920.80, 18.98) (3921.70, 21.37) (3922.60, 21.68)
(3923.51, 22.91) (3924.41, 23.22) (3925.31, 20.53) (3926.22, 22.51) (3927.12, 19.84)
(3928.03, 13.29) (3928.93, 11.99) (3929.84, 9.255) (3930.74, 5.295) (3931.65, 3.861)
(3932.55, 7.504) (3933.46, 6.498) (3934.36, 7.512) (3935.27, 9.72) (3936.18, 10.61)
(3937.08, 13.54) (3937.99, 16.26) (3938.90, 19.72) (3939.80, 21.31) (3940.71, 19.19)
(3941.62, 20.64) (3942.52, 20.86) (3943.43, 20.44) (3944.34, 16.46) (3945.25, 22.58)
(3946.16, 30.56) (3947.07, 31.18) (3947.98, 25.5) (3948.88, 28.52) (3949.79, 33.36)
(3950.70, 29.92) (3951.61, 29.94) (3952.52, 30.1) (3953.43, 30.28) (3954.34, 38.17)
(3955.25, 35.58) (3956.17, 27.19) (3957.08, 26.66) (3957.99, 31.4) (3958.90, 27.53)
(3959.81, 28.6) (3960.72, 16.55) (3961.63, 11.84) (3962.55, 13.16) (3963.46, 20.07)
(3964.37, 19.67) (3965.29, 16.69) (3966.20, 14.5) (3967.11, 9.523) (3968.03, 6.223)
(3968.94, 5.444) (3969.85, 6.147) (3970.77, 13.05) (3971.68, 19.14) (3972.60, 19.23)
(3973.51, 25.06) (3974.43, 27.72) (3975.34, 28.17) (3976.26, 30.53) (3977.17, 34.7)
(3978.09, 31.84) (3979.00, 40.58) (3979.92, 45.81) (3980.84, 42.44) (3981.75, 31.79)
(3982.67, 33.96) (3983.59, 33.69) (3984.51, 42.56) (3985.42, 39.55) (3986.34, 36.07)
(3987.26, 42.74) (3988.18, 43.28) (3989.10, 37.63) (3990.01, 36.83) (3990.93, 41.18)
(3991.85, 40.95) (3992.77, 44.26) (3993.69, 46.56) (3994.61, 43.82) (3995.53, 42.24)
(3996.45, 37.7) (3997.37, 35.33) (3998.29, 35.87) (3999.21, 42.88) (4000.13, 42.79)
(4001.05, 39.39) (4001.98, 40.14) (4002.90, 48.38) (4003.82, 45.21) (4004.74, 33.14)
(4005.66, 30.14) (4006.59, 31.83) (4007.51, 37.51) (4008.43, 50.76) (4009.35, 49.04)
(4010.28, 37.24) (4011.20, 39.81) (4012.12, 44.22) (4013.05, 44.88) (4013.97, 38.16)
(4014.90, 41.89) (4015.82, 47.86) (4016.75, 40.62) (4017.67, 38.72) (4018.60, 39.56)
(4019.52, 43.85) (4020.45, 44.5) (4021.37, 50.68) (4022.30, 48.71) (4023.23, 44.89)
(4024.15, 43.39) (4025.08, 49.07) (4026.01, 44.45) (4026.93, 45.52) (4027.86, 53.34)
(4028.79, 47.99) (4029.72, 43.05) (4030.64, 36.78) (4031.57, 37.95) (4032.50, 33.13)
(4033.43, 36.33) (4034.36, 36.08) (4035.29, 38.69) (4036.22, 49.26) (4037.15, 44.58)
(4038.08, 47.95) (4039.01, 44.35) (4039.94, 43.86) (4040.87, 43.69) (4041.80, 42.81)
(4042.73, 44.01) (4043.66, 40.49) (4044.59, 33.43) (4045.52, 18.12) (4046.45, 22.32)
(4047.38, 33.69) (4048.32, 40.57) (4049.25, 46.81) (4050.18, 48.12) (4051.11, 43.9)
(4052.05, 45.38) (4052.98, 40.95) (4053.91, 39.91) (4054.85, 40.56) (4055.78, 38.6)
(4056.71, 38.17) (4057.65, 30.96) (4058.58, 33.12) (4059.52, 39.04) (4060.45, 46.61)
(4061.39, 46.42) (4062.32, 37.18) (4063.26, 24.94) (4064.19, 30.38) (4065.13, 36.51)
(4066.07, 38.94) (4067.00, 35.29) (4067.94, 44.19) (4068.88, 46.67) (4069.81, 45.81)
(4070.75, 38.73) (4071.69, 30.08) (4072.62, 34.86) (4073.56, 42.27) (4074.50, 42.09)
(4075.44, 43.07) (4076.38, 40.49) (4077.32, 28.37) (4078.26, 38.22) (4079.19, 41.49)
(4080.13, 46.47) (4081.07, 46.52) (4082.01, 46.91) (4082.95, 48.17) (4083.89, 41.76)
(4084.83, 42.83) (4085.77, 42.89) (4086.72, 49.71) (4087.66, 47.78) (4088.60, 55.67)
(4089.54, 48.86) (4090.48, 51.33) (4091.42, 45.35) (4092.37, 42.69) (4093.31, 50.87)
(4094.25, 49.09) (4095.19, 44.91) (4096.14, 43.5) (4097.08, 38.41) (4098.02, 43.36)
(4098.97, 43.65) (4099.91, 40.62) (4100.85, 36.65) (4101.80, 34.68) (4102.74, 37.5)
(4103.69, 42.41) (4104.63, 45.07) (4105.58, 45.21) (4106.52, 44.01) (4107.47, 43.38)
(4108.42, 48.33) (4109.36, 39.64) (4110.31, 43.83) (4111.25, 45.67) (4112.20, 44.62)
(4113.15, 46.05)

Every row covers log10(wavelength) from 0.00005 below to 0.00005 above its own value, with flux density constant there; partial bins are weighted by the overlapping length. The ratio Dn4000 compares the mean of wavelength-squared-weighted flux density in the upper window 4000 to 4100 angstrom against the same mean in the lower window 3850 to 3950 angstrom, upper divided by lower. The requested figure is 2.00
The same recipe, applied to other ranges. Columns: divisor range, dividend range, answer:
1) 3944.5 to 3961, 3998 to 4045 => 1.51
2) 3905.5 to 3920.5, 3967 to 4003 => 1.22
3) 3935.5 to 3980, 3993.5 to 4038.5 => 1.88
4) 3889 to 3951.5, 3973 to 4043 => 1.80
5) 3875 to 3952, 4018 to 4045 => 1.98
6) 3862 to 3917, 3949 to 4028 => 1.44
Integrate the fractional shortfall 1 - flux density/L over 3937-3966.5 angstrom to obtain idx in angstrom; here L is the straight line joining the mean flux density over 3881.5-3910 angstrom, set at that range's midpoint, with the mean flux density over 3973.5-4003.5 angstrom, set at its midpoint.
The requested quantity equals 8.35 angstrom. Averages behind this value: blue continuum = 25.9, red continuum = 38.6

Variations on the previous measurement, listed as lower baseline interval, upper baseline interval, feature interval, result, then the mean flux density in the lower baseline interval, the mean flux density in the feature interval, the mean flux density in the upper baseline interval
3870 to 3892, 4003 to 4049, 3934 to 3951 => 5.2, 21.5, 20.9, 41.3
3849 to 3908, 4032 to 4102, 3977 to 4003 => -4.6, 23.2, 39.8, 41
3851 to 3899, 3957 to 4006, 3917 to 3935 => 6.6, 22.9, 16.8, 31.2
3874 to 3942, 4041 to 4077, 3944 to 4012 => -2.8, 22.9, 31.7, 38.6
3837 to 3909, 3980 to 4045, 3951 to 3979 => 9.8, 23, 22.8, 41.5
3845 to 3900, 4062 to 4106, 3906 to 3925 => -0.5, 23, 27.5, 42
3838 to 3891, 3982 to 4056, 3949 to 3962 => 1.8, 21.4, 28.5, 41.1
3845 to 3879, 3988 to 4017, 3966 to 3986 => 5.9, 21.9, 26.7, 41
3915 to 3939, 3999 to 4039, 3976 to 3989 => -2.1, 17.6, 37.9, 42.4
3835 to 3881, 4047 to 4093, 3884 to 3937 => 5.3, 21.1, 23.2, 41.5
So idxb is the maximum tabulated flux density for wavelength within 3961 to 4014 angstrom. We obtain 50.76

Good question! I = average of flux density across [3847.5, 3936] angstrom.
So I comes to 22.6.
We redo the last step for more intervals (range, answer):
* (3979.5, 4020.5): 40.6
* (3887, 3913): 27.6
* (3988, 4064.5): 40.8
